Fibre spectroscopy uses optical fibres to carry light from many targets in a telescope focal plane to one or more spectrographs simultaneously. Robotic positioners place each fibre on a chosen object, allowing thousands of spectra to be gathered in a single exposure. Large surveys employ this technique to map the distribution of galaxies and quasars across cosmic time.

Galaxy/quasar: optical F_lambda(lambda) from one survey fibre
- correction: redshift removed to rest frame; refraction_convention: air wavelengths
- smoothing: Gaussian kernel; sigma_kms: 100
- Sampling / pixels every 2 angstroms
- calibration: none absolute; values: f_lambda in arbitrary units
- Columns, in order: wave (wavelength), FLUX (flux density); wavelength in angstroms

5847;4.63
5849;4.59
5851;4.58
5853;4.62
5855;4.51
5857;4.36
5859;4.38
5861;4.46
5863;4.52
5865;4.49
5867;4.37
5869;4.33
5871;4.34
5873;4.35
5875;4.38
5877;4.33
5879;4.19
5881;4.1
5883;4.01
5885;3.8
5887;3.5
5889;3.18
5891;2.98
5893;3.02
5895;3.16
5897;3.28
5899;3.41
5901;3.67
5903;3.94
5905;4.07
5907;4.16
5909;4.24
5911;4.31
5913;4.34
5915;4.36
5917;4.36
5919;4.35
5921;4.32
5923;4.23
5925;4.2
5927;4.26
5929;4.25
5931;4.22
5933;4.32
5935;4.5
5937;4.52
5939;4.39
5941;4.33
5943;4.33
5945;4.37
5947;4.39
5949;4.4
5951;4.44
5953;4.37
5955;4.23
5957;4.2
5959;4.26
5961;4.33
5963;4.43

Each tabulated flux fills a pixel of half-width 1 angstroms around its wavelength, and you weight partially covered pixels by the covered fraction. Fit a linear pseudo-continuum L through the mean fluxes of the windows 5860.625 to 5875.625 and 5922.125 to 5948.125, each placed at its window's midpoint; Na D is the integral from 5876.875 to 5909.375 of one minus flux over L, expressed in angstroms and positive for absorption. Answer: 5.2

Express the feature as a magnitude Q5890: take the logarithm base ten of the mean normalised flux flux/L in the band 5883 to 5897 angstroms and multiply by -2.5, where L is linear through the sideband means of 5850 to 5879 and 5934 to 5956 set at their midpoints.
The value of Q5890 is 0.306 mag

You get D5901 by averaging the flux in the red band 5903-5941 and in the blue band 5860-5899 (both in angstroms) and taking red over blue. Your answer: 1.09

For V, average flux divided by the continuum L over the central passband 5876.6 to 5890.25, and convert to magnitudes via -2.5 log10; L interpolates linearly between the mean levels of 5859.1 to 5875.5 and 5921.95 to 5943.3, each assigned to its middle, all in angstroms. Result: 0.15 mag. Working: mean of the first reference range 4.4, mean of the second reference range 4.32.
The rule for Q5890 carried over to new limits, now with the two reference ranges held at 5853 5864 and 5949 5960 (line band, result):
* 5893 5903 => 0.28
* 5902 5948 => 0.02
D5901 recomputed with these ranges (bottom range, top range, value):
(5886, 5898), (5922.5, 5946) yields 1.36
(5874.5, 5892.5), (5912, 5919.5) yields 1.15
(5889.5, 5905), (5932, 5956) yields 1.29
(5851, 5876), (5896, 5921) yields 0.91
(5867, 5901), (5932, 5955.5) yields 1.16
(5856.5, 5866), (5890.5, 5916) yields 0.85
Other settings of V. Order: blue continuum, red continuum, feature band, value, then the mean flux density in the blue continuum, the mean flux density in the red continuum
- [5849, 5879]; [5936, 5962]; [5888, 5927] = 0.13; 4.43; 4.35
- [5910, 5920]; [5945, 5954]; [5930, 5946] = 0.00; 4.34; 4.4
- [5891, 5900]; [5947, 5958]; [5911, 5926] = -0.18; 3.19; 4.33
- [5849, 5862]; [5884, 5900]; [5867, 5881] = -0.11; 4.49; 3.29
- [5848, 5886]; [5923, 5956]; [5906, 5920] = 0.01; 4.35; 4.34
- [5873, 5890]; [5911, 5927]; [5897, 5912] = 0.07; 3.96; 4.31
